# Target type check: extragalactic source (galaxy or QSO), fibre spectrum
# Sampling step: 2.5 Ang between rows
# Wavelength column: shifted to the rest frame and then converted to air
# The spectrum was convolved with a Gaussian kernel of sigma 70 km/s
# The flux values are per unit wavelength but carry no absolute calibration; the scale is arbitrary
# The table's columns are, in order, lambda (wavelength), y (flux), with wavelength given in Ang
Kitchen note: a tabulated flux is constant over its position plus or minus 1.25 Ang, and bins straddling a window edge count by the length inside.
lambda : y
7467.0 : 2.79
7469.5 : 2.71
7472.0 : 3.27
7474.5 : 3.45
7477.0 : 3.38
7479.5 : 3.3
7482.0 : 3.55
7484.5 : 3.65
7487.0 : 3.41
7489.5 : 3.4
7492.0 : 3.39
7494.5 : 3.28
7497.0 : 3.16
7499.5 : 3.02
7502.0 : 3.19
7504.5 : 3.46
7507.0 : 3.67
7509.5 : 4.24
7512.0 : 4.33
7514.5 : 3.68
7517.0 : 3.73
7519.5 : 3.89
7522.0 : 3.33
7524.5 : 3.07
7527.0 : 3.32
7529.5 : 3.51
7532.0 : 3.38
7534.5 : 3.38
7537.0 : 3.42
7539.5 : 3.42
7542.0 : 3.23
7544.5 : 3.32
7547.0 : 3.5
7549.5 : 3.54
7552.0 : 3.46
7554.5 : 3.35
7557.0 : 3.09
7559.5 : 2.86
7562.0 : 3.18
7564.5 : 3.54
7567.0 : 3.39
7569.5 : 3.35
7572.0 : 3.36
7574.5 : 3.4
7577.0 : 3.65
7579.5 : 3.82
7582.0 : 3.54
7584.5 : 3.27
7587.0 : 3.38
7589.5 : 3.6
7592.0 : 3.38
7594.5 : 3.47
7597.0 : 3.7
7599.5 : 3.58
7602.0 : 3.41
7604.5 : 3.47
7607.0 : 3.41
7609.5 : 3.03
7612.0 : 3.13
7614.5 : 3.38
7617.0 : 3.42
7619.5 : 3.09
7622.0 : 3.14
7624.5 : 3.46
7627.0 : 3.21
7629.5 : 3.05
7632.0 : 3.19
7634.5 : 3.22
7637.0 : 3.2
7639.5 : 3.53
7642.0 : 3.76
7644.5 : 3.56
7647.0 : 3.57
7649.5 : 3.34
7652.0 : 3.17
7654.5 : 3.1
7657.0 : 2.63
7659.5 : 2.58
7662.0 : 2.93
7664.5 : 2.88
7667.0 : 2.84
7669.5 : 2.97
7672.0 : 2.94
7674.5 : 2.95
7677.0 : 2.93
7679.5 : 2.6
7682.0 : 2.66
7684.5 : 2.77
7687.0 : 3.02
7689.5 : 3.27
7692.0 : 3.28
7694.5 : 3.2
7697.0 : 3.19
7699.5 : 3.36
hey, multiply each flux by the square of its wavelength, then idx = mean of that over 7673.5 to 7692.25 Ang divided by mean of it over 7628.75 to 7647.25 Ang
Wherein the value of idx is 0.9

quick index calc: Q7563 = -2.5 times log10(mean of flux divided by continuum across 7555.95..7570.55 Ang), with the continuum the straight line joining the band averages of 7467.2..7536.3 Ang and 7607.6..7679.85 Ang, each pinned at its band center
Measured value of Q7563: 0.025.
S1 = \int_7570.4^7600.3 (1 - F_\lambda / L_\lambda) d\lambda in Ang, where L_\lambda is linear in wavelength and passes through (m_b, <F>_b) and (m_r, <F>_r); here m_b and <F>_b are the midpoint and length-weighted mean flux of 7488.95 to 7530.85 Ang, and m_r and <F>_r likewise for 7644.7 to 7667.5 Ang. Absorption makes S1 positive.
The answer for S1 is -2.2 Ang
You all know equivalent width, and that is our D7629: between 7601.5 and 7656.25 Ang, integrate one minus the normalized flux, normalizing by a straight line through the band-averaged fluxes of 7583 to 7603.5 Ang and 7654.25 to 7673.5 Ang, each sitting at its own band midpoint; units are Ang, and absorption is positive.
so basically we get -2.6 Ang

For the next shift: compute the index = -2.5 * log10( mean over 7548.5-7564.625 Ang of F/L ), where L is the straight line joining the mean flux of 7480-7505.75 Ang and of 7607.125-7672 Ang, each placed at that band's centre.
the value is 0.00 mag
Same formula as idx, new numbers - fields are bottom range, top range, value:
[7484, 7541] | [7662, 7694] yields 0.88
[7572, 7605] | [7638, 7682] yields 0.89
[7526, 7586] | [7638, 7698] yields 0.93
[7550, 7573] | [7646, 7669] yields 0.93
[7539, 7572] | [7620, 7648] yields 1.03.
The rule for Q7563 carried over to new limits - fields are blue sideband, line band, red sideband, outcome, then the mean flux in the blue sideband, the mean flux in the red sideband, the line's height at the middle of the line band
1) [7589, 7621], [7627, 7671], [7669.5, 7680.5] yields -0.029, 3.38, 2.87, 3.06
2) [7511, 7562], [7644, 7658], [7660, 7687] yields -0.097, 3.43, 2.85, 2.94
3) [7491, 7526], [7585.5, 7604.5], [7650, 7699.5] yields -0.085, 3.53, 2.96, 3.23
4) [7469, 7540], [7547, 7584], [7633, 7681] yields -0.029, 3.46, 3.09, 3.31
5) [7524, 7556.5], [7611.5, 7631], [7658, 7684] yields -0.070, 3.38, 2.82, 3.03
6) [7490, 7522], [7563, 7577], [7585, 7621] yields 0.007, 3.57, 3.39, 3.45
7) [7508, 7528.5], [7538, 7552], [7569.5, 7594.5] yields 0.061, 3.7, 3.48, 3.61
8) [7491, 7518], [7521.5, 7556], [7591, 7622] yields 0.038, 3.56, 3.36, 3.49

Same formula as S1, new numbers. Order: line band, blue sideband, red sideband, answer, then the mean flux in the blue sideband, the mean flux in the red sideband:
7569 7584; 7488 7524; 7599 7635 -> -0.6 Ang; 3.54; 3.27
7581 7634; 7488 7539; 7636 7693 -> -2.0 Ang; 3.49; 3.06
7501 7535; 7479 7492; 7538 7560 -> -2.0 Ang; 3.46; 3.32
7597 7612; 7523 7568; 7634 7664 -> -0.6 Ang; 3.33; 3.21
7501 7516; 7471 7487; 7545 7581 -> -1.5 Ang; 3.43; 3.39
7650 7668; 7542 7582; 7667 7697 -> 0.9 Ang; 3.39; 2.97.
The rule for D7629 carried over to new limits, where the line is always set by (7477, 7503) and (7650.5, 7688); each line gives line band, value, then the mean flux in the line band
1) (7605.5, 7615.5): -0.7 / 3.24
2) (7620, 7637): -1.3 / 3.21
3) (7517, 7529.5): -0.7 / 3.45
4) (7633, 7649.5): -2.9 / 3.46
